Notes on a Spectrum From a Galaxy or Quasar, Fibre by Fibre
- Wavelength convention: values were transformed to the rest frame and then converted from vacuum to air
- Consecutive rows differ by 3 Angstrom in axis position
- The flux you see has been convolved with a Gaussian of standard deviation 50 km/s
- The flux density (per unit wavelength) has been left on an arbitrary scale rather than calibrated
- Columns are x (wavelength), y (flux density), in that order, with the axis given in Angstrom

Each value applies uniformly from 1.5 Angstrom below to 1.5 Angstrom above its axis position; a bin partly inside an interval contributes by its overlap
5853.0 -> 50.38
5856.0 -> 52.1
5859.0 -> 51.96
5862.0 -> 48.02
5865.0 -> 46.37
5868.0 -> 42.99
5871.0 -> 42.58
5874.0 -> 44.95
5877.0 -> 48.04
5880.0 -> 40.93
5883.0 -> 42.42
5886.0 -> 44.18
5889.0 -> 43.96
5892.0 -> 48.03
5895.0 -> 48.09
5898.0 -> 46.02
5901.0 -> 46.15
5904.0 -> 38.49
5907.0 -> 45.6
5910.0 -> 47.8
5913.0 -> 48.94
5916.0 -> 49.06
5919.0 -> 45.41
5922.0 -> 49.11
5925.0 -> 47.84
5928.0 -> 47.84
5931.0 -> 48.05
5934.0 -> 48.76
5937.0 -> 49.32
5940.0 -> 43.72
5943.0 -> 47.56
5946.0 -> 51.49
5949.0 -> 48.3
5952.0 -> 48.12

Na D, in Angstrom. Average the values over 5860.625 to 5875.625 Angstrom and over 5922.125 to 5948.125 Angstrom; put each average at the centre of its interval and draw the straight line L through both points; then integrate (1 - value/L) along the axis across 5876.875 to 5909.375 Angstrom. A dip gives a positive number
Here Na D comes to 1.05 Angstrom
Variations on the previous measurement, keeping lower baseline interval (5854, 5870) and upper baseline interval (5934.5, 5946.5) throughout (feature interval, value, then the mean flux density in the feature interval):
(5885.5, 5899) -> 0.5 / 46.2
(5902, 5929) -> 0.7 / 46.6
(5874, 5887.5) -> 1.1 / 44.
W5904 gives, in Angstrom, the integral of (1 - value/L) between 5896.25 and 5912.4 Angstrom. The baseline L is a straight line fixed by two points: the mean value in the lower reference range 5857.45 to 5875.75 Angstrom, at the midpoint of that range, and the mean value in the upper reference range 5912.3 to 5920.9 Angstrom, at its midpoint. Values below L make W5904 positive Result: 0.8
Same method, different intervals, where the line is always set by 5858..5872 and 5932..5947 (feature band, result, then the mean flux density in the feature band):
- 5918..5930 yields 0.0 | 47.7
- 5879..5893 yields 0.9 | 43.9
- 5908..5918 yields -0.2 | 48.3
